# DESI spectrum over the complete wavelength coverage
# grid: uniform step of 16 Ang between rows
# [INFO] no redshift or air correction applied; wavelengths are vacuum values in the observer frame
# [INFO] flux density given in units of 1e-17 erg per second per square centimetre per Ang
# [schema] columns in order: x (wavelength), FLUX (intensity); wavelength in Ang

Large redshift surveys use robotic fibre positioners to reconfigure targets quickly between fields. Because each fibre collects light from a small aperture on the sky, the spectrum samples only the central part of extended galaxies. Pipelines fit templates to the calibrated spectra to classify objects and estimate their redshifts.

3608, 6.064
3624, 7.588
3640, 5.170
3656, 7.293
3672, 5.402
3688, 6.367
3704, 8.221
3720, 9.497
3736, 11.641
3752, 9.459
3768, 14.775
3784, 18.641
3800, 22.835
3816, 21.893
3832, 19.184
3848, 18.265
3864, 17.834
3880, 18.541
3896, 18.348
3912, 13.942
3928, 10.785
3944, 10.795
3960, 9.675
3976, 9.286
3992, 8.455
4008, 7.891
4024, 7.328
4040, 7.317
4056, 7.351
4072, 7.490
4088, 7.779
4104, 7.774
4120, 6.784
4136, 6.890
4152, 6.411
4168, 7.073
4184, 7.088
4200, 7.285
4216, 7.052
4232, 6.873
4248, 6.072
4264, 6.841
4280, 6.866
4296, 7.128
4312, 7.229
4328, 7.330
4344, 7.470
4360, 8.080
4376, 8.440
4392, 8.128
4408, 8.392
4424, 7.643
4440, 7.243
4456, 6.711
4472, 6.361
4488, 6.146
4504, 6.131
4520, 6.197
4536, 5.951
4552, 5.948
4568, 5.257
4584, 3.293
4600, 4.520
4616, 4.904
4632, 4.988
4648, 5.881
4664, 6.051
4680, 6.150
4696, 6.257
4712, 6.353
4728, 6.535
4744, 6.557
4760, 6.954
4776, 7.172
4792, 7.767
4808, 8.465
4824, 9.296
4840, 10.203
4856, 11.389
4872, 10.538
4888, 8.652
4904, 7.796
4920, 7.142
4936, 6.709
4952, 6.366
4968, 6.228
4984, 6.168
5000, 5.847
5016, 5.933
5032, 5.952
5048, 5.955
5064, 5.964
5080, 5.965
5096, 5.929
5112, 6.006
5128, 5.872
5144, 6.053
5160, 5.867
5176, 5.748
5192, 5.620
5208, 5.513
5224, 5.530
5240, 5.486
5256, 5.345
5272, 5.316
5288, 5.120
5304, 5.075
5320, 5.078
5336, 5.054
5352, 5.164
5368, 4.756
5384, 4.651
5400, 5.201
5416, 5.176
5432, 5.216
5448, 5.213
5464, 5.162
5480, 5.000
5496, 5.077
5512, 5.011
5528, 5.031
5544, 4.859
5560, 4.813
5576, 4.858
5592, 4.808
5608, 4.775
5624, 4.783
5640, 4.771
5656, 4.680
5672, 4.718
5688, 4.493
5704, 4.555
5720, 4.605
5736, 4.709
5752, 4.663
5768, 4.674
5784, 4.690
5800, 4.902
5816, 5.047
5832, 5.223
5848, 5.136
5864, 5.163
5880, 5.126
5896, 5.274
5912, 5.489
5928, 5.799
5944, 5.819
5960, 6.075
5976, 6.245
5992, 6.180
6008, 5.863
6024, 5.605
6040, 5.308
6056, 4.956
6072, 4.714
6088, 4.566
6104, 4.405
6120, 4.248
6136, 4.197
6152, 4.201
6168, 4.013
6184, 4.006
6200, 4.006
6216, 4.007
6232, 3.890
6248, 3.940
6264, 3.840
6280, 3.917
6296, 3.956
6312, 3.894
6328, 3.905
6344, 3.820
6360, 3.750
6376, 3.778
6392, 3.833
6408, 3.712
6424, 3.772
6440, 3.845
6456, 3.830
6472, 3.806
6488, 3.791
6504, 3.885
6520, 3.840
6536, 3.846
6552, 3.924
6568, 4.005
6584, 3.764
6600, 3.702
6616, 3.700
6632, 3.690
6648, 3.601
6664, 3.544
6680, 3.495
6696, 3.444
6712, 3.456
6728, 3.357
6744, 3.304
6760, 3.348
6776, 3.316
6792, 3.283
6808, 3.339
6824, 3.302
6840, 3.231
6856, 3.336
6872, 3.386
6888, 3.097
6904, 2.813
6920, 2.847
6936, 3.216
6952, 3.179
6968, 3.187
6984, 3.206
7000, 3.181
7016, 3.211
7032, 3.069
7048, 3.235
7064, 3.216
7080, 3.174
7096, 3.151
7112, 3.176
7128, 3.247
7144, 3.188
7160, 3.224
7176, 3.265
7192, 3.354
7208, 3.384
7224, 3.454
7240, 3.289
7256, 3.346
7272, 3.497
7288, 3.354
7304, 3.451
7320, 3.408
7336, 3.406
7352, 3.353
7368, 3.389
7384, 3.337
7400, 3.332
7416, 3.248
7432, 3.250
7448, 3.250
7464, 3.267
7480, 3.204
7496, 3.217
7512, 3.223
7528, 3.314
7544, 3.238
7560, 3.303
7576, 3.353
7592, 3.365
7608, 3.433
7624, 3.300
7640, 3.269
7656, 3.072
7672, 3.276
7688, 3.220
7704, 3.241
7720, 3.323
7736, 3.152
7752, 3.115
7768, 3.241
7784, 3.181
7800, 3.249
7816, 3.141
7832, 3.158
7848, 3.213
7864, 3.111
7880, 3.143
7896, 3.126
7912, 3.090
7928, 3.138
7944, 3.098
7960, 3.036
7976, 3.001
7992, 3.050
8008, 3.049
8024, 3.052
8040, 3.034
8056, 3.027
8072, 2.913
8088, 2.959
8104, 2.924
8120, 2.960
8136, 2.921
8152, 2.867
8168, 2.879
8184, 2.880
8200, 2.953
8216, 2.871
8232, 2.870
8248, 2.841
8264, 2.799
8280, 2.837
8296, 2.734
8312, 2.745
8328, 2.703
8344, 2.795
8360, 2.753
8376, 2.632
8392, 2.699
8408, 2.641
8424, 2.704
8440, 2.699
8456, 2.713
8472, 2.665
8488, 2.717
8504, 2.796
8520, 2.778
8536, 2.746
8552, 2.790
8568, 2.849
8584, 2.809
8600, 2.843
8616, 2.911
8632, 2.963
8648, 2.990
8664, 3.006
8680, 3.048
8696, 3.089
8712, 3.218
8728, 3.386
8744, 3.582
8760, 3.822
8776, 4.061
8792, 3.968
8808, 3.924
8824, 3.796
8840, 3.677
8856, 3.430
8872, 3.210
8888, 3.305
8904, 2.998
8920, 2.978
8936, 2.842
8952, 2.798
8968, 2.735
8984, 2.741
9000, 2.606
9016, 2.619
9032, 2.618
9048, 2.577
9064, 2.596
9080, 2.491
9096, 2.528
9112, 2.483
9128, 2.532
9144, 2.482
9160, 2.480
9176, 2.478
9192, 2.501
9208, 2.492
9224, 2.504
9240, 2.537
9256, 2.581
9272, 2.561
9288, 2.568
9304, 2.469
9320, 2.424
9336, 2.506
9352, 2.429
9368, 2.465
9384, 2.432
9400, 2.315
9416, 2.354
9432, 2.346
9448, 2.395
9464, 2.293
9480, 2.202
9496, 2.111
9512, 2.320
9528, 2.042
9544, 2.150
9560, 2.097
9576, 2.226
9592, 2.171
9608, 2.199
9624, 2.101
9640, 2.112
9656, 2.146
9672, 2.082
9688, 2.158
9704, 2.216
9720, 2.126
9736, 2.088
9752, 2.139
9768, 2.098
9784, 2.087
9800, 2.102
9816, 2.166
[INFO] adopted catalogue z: 2.14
